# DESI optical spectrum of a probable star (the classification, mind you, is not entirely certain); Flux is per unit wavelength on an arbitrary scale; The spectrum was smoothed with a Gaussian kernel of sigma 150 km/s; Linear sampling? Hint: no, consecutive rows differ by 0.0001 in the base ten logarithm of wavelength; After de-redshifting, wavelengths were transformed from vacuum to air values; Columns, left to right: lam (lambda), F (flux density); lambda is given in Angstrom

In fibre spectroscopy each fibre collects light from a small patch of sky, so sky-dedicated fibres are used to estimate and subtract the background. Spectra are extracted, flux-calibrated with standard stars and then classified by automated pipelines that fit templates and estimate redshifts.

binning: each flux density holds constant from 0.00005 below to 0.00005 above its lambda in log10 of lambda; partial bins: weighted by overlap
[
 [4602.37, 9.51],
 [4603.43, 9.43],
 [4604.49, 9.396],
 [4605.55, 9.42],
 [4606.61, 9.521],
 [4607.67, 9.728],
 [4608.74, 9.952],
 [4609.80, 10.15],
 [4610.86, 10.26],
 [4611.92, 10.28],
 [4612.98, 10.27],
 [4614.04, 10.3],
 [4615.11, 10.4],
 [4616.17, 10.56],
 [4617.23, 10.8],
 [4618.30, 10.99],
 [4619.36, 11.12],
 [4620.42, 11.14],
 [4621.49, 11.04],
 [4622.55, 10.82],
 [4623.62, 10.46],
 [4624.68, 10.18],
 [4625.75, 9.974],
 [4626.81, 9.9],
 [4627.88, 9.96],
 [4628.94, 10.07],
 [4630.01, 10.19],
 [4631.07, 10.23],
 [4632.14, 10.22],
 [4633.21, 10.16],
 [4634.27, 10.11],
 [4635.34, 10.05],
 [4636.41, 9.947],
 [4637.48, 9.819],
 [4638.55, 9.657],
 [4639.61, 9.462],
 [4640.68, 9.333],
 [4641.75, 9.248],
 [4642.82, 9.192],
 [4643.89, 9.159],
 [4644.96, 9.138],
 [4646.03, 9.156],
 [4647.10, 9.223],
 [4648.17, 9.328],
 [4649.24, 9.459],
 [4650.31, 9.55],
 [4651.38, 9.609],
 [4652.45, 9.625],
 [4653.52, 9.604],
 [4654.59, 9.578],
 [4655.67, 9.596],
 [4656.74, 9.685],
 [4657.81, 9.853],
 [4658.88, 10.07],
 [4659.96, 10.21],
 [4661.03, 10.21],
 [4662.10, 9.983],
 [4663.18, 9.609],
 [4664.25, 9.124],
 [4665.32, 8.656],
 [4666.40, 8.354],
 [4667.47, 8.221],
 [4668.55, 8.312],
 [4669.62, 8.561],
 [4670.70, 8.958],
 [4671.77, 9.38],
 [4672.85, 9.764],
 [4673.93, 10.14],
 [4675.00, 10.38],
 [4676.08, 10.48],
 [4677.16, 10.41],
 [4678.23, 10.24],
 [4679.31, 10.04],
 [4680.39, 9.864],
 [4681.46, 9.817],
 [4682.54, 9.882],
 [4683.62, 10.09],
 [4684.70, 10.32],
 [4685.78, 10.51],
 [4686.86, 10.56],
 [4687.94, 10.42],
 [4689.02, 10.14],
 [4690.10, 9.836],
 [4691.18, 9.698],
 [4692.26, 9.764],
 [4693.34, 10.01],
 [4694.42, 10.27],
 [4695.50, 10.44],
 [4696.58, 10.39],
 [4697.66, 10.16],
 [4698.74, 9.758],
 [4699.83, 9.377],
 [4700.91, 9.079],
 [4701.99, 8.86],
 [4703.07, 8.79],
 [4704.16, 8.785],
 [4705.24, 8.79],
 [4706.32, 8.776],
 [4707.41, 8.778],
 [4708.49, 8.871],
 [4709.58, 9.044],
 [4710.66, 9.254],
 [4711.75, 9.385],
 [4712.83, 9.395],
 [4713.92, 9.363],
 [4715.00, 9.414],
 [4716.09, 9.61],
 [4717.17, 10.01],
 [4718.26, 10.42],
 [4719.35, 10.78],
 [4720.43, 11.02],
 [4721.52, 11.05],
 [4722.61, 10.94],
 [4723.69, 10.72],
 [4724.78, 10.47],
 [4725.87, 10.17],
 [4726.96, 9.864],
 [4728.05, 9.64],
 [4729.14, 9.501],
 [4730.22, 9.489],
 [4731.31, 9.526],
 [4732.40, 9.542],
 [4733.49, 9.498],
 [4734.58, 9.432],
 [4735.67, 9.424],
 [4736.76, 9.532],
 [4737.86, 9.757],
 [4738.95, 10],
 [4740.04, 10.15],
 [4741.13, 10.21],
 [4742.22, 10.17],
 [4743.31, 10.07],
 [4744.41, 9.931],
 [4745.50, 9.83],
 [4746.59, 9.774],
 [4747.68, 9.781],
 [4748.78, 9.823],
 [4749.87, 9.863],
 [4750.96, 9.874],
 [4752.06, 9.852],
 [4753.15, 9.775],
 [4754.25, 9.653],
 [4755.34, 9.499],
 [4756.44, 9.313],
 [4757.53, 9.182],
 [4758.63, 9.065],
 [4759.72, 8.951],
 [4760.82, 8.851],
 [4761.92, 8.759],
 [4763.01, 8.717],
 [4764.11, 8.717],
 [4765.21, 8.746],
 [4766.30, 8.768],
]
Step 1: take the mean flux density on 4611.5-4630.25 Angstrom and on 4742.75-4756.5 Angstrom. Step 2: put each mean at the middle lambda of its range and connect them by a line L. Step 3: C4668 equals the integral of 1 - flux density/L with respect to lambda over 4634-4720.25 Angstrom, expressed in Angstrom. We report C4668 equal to 4.7 Angstrom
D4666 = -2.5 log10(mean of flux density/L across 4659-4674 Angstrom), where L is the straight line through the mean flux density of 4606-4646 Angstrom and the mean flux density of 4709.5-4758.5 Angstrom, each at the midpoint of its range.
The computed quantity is 0.086 mag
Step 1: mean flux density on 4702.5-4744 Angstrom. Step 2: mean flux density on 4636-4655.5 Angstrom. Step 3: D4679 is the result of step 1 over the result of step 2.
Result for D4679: 1.0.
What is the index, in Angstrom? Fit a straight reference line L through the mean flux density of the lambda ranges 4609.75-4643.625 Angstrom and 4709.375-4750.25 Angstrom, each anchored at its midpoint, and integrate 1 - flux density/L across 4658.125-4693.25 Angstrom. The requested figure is 1.03 Angstrom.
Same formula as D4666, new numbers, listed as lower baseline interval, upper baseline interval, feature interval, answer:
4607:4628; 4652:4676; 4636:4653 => 0.05 mag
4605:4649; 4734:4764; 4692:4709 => 0.04 mag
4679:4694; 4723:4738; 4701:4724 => 0.03 mag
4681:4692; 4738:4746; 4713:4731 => -0.01 mag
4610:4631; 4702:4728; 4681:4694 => -0.02 mag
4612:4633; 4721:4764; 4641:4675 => 0.09 mag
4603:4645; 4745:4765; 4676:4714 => 0.00 mag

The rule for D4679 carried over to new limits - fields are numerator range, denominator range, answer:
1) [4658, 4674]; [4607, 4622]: 0.89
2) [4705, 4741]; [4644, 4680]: 1.02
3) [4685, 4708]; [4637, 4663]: 1.01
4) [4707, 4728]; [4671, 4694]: 0.99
